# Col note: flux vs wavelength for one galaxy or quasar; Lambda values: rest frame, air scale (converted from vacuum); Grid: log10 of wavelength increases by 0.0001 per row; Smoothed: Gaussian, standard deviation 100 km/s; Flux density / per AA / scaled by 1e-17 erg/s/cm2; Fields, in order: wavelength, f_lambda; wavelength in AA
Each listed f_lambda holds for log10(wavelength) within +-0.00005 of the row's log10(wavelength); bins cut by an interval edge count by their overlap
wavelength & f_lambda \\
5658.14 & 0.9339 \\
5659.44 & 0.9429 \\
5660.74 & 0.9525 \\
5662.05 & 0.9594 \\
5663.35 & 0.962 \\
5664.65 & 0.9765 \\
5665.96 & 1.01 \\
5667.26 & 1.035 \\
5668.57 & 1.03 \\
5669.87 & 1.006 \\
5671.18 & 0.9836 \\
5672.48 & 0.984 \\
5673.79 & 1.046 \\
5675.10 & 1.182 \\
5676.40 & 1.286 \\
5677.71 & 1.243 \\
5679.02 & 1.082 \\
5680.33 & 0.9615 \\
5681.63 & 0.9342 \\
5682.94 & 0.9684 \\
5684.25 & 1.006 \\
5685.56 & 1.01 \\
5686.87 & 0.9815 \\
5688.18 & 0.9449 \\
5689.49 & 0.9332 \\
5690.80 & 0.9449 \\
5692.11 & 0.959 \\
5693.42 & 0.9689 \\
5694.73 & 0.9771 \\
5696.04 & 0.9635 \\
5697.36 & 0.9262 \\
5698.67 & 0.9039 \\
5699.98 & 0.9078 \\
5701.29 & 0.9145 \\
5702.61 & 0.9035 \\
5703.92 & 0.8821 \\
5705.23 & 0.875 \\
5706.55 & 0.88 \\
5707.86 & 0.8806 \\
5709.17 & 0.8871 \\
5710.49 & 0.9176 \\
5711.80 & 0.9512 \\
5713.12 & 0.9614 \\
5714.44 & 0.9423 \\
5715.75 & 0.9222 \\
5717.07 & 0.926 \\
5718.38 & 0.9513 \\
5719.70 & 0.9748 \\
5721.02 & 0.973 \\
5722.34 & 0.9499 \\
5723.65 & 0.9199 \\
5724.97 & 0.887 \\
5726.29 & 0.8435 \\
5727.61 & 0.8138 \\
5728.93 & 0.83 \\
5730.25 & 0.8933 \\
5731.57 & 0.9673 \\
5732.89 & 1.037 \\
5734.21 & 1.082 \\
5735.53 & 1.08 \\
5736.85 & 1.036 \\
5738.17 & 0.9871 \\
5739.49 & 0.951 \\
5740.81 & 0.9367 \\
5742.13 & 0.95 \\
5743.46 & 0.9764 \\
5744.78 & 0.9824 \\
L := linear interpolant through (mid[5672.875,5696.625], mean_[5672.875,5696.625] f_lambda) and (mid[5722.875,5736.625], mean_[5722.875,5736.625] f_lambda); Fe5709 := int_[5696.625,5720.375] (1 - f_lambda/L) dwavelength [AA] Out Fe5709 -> 1.46 AA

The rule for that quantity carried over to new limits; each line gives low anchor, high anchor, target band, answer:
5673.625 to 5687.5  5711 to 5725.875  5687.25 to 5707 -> 1.6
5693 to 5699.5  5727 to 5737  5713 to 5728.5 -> 0.6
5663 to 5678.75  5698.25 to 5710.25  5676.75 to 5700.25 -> -0.2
